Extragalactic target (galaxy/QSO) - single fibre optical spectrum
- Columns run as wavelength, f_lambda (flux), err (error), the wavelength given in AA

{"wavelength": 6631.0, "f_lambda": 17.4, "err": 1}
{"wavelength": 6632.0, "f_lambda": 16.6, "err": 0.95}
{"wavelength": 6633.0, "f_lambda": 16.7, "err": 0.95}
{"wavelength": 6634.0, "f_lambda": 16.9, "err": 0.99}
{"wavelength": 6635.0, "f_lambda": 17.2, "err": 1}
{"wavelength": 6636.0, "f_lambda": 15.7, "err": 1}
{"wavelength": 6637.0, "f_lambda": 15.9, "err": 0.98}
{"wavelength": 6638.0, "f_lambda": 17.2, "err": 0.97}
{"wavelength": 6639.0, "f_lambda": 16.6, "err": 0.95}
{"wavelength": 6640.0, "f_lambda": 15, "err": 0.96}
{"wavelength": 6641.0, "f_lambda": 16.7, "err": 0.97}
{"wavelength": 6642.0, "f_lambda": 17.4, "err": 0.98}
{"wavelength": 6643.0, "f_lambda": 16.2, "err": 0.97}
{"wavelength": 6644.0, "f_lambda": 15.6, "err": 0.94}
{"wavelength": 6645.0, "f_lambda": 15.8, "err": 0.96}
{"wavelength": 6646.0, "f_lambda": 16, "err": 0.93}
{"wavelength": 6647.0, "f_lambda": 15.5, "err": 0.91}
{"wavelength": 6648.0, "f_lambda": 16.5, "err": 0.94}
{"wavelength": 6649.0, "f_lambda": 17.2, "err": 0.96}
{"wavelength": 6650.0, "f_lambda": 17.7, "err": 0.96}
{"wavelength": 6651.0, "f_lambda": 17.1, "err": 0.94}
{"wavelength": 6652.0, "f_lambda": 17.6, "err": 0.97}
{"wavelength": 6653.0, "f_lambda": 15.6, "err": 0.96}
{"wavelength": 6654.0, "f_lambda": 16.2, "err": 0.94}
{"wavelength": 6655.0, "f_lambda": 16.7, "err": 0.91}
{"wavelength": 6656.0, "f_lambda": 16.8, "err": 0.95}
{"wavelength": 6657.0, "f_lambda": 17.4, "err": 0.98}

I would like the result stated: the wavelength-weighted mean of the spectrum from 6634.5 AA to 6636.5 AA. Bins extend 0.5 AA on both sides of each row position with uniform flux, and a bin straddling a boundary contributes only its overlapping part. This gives 16.4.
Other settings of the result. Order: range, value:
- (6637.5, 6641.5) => 16.4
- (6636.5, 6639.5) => 16.6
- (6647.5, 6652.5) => 17.2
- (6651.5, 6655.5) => 16.5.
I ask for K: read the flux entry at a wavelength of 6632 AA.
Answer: 16.6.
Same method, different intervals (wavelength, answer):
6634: 16.9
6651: 17.1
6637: 15.9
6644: 15.6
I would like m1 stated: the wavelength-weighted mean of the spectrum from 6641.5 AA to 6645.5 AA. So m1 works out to 16.2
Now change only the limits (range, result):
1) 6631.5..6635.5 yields 16.8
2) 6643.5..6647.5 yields 15.7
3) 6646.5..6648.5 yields 16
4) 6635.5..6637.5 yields 15.8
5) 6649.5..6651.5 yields 17.4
